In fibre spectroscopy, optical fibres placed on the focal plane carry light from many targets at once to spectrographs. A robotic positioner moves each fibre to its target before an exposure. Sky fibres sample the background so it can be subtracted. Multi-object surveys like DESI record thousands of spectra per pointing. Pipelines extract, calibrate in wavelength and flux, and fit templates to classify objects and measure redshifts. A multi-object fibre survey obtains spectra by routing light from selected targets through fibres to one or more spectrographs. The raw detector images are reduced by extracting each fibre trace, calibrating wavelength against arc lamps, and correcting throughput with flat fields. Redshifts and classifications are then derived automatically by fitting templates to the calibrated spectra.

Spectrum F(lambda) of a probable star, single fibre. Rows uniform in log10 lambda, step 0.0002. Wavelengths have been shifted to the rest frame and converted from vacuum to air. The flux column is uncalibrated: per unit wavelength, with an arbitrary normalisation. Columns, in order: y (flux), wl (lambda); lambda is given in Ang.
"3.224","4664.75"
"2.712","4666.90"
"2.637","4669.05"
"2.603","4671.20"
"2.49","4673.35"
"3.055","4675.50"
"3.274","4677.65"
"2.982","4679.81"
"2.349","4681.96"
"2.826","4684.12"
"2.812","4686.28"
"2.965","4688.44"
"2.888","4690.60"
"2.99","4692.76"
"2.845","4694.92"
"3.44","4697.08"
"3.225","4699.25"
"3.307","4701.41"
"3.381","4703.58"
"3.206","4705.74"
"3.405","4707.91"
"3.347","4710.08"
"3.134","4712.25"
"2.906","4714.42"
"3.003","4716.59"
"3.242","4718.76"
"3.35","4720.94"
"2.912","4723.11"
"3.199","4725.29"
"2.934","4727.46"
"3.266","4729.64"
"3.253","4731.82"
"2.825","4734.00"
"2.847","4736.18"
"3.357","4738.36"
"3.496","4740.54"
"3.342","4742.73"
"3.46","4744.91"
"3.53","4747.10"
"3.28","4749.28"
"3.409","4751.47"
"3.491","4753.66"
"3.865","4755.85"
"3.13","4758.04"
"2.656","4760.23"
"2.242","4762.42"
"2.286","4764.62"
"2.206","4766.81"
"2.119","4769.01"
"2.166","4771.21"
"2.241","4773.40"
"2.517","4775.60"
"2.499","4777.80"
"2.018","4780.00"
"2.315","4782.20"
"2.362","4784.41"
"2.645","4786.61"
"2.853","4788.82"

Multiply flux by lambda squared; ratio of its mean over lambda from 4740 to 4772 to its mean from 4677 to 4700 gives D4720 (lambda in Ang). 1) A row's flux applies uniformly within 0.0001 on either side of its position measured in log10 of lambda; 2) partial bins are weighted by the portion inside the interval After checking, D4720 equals 1.04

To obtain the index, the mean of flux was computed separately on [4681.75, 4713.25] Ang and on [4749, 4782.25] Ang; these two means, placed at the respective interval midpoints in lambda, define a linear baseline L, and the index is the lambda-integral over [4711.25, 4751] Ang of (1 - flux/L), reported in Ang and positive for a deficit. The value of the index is -4.4 Ang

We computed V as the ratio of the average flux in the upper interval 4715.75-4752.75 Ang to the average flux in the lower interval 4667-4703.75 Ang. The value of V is 1.1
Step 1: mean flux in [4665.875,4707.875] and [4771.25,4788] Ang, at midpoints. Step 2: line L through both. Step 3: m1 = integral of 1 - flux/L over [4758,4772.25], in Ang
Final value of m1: 0.7 Ang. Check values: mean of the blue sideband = 2.96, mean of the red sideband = 2.37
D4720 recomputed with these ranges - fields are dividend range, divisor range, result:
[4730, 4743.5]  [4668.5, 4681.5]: 1.16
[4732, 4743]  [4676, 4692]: 1.13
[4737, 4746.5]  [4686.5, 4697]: 1.17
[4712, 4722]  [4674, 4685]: 1.10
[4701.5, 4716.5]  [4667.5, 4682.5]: 1.17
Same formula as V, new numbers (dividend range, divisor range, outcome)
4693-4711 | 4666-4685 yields 1.18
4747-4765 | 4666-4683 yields 1.12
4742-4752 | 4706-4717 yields 1.07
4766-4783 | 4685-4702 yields 0.74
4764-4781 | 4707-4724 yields 0.71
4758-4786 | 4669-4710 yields 0.78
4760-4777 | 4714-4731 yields 0.74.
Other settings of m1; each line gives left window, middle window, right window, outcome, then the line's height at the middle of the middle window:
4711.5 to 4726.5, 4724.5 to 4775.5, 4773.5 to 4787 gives -4.3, 2.73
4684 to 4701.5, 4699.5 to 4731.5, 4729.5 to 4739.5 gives -1.3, 3.07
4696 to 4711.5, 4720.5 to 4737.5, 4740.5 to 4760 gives 1.5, 3.37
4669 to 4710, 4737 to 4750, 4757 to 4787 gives -4.1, 2.59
